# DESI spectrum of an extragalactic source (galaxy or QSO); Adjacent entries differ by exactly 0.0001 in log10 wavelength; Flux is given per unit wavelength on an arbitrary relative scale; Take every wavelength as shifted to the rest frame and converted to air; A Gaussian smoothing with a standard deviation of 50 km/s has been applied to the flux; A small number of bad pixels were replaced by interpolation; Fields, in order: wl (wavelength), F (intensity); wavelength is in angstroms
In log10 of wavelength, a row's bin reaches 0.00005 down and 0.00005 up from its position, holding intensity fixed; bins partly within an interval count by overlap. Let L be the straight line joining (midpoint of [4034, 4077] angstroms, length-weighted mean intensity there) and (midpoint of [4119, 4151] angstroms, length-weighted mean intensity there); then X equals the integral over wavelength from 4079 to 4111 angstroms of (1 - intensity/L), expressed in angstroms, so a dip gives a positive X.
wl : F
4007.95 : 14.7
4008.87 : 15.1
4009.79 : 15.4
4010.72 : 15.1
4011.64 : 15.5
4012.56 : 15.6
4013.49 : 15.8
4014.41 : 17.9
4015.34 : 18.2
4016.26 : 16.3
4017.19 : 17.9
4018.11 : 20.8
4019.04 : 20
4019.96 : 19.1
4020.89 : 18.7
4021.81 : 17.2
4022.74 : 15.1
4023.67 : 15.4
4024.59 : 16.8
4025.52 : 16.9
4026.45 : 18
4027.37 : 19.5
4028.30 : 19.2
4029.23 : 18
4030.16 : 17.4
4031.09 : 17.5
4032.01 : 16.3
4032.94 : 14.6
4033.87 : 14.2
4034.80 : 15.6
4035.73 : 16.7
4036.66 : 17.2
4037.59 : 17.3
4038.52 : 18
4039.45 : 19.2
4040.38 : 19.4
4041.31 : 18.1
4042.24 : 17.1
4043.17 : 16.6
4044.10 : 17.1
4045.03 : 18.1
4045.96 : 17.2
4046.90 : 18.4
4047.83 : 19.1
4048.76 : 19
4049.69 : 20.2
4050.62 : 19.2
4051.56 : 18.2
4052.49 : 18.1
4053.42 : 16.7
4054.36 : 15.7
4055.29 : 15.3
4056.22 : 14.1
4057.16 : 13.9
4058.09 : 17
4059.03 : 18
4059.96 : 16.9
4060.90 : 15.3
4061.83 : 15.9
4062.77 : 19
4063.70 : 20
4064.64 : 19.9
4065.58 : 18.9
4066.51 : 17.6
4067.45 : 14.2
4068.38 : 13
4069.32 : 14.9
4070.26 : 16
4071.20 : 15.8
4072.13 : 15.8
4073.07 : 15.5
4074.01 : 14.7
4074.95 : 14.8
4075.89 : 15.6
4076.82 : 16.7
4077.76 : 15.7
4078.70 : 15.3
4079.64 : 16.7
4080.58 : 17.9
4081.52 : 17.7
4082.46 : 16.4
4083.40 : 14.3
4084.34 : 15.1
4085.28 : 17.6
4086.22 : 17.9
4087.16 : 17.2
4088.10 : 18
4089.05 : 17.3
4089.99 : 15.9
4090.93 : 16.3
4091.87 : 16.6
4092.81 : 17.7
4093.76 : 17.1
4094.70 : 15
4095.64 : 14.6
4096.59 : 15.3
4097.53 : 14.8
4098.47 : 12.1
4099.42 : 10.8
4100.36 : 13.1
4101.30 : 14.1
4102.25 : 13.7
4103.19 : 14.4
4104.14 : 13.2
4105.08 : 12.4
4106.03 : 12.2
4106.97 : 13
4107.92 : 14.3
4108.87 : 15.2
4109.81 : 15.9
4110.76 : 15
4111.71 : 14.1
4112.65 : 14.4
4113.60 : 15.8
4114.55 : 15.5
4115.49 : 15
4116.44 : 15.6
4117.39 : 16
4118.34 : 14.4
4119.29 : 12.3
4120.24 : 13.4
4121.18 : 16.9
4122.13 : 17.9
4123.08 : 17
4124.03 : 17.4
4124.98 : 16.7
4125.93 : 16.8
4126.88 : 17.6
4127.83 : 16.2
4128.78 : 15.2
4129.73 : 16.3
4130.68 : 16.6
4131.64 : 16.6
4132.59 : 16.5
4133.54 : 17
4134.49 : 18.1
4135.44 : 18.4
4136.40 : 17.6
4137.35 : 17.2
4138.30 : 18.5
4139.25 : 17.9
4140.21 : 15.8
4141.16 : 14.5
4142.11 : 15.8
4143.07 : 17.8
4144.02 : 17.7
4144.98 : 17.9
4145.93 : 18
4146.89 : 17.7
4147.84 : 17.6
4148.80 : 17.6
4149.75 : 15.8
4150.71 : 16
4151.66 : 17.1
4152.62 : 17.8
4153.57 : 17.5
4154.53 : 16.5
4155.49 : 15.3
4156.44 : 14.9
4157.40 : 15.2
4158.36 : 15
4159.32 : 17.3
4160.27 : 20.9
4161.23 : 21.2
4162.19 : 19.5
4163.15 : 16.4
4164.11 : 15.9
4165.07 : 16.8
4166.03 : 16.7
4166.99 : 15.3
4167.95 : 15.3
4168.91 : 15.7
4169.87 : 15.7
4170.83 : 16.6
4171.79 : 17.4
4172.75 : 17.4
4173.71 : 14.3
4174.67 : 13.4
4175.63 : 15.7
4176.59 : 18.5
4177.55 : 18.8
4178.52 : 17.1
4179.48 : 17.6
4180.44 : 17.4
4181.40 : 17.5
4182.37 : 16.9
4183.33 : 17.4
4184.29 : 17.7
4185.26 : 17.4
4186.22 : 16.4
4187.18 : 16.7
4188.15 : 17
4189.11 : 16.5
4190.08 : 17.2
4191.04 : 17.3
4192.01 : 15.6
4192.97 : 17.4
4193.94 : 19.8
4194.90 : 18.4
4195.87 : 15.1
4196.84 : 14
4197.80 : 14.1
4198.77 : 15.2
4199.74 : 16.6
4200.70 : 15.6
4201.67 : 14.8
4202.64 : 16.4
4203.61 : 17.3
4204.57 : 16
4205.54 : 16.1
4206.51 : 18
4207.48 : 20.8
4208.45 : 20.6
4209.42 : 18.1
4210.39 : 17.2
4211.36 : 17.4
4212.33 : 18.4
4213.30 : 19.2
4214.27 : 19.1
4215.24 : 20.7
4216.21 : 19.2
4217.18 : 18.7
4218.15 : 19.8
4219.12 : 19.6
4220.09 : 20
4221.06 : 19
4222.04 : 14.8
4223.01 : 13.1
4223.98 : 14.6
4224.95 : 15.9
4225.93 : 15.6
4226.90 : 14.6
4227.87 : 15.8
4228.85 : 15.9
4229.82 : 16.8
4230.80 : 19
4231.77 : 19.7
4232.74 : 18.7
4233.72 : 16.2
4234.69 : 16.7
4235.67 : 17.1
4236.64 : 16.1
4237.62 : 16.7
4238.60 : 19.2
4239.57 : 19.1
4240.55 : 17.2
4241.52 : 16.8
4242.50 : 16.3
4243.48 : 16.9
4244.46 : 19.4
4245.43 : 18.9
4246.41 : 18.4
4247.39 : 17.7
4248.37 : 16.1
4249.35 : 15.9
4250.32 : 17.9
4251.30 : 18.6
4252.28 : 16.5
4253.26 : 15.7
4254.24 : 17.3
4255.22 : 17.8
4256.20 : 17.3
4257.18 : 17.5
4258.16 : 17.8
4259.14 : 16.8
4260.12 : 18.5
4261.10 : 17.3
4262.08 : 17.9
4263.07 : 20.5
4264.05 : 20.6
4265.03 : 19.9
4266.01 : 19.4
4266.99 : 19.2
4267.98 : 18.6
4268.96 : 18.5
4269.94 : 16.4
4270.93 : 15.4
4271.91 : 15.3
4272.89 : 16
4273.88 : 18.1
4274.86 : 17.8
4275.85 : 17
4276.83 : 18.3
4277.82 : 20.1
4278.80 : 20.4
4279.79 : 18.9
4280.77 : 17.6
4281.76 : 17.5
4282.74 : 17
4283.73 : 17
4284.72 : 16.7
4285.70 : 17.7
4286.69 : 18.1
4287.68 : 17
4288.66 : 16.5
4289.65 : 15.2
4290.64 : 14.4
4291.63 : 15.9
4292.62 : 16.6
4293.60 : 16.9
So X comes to 3.08 angstroms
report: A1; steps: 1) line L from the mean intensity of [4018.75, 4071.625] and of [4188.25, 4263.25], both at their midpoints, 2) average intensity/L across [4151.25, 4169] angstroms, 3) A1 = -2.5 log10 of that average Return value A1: 0.026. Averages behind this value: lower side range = 17.2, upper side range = 17.3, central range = 16.9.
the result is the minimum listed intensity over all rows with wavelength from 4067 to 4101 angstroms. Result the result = 10.8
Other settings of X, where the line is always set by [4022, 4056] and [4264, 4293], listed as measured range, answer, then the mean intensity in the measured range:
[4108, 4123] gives 1.9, 15.2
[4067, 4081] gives 1.5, 15.5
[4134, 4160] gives 0.8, 16.9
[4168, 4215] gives 1.3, 17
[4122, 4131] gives 0.4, 16.7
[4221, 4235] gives 0.9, 16.3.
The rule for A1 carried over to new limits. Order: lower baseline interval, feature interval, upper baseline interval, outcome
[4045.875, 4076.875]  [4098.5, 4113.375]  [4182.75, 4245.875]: 0.229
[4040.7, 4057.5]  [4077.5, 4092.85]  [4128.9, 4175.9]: 0.033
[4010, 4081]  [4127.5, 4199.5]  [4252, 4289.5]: 0.037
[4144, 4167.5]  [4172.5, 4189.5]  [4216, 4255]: 0.017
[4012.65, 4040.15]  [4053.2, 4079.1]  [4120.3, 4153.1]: 0.072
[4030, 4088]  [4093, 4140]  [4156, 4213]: 0.096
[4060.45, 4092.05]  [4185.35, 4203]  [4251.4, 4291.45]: 0.052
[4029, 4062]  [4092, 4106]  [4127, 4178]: 0.198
